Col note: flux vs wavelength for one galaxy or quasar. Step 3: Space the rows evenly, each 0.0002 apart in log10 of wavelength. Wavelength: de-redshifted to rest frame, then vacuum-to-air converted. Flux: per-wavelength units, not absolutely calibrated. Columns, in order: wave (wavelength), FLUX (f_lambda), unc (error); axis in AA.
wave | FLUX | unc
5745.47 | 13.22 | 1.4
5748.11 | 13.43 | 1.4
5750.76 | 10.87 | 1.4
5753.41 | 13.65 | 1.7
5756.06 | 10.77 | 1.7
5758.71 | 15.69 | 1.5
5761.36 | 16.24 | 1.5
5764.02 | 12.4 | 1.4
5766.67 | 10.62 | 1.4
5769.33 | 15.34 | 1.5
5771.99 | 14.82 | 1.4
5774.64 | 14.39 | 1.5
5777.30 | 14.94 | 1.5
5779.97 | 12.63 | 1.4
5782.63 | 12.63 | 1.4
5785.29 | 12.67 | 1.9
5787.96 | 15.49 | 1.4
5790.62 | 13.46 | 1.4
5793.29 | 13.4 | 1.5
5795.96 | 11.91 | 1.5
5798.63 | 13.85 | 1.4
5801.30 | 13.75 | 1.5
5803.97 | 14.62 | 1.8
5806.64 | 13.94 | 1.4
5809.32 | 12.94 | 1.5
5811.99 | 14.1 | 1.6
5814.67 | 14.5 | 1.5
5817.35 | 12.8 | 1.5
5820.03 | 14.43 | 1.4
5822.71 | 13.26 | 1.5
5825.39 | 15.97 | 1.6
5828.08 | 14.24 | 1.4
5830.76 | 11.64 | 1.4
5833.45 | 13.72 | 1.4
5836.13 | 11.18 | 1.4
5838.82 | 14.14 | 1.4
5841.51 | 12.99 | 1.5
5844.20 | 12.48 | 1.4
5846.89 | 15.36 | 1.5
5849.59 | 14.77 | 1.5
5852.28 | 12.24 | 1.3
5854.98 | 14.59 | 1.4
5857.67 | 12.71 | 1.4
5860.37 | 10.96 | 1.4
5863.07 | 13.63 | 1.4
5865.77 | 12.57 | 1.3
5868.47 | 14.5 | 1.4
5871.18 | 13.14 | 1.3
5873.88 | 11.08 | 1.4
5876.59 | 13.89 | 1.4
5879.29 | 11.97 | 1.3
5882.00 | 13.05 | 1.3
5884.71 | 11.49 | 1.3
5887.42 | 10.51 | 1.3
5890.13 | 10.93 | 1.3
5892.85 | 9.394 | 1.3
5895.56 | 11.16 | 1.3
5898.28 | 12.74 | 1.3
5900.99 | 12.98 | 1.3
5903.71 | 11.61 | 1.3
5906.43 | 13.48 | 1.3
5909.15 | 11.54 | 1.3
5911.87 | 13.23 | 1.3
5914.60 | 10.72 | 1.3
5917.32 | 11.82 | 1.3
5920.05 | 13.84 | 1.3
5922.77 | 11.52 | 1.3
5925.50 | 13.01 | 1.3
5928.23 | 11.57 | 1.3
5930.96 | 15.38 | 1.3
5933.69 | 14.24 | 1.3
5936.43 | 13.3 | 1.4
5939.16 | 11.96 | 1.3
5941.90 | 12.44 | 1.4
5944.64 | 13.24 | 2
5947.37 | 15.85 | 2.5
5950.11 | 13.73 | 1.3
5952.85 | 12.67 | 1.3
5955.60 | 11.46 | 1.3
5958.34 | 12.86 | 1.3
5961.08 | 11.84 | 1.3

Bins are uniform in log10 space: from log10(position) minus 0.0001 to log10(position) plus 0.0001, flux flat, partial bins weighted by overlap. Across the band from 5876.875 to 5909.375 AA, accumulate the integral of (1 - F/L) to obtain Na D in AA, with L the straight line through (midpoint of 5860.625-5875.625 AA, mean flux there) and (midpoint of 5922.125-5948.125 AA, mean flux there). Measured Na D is 3.0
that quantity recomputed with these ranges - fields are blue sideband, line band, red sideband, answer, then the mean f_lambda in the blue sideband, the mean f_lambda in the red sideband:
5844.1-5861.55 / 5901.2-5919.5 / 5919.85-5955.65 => 1.46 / 13.4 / 13.2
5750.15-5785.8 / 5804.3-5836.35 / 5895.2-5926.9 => -1.51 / 13.5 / 12.3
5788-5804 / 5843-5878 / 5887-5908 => -2.47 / 13.6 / 11.6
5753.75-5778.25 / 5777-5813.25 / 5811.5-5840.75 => 0.52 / 13.9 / 13.6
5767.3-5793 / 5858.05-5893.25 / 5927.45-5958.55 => 3.55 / 13.9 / 13.3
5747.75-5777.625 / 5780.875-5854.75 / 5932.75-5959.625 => -0.80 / 13.6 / 13.2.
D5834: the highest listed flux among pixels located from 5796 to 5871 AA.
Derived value 15.97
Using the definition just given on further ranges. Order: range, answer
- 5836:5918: 15.36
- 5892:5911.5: 13.48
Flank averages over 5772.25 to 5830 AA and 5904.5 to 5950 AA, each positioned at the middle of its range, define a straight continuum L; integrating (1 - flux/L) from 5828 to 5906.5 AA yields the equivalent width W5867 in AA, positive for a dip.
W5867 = 4.5 AA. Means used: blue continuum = 13.8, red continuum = 13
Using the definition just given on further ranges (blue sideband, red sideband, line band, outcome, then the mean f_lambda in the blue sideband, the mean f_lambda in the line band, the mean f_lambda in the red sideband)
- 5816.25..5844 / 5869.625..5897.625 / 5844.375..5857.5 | -1.24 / 13.4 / 13.9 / 11.7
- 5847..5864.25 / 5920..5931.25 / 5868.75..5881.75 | 0.42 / 13.3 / 12.7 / 12.8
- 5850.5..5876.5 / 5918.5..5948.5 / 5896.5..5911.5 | 0.73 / 12.9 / 12.5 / 13.3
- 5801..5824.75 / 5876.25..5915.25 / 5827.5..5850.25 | -0.13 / 13.9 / 13.3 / 11.9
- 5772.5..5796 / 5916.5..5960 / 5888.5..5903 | 1.96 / 13.6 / 11.4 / 13.1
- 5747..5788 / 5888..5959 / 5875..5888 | 0.54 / 13.5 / 12.3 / 12.5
